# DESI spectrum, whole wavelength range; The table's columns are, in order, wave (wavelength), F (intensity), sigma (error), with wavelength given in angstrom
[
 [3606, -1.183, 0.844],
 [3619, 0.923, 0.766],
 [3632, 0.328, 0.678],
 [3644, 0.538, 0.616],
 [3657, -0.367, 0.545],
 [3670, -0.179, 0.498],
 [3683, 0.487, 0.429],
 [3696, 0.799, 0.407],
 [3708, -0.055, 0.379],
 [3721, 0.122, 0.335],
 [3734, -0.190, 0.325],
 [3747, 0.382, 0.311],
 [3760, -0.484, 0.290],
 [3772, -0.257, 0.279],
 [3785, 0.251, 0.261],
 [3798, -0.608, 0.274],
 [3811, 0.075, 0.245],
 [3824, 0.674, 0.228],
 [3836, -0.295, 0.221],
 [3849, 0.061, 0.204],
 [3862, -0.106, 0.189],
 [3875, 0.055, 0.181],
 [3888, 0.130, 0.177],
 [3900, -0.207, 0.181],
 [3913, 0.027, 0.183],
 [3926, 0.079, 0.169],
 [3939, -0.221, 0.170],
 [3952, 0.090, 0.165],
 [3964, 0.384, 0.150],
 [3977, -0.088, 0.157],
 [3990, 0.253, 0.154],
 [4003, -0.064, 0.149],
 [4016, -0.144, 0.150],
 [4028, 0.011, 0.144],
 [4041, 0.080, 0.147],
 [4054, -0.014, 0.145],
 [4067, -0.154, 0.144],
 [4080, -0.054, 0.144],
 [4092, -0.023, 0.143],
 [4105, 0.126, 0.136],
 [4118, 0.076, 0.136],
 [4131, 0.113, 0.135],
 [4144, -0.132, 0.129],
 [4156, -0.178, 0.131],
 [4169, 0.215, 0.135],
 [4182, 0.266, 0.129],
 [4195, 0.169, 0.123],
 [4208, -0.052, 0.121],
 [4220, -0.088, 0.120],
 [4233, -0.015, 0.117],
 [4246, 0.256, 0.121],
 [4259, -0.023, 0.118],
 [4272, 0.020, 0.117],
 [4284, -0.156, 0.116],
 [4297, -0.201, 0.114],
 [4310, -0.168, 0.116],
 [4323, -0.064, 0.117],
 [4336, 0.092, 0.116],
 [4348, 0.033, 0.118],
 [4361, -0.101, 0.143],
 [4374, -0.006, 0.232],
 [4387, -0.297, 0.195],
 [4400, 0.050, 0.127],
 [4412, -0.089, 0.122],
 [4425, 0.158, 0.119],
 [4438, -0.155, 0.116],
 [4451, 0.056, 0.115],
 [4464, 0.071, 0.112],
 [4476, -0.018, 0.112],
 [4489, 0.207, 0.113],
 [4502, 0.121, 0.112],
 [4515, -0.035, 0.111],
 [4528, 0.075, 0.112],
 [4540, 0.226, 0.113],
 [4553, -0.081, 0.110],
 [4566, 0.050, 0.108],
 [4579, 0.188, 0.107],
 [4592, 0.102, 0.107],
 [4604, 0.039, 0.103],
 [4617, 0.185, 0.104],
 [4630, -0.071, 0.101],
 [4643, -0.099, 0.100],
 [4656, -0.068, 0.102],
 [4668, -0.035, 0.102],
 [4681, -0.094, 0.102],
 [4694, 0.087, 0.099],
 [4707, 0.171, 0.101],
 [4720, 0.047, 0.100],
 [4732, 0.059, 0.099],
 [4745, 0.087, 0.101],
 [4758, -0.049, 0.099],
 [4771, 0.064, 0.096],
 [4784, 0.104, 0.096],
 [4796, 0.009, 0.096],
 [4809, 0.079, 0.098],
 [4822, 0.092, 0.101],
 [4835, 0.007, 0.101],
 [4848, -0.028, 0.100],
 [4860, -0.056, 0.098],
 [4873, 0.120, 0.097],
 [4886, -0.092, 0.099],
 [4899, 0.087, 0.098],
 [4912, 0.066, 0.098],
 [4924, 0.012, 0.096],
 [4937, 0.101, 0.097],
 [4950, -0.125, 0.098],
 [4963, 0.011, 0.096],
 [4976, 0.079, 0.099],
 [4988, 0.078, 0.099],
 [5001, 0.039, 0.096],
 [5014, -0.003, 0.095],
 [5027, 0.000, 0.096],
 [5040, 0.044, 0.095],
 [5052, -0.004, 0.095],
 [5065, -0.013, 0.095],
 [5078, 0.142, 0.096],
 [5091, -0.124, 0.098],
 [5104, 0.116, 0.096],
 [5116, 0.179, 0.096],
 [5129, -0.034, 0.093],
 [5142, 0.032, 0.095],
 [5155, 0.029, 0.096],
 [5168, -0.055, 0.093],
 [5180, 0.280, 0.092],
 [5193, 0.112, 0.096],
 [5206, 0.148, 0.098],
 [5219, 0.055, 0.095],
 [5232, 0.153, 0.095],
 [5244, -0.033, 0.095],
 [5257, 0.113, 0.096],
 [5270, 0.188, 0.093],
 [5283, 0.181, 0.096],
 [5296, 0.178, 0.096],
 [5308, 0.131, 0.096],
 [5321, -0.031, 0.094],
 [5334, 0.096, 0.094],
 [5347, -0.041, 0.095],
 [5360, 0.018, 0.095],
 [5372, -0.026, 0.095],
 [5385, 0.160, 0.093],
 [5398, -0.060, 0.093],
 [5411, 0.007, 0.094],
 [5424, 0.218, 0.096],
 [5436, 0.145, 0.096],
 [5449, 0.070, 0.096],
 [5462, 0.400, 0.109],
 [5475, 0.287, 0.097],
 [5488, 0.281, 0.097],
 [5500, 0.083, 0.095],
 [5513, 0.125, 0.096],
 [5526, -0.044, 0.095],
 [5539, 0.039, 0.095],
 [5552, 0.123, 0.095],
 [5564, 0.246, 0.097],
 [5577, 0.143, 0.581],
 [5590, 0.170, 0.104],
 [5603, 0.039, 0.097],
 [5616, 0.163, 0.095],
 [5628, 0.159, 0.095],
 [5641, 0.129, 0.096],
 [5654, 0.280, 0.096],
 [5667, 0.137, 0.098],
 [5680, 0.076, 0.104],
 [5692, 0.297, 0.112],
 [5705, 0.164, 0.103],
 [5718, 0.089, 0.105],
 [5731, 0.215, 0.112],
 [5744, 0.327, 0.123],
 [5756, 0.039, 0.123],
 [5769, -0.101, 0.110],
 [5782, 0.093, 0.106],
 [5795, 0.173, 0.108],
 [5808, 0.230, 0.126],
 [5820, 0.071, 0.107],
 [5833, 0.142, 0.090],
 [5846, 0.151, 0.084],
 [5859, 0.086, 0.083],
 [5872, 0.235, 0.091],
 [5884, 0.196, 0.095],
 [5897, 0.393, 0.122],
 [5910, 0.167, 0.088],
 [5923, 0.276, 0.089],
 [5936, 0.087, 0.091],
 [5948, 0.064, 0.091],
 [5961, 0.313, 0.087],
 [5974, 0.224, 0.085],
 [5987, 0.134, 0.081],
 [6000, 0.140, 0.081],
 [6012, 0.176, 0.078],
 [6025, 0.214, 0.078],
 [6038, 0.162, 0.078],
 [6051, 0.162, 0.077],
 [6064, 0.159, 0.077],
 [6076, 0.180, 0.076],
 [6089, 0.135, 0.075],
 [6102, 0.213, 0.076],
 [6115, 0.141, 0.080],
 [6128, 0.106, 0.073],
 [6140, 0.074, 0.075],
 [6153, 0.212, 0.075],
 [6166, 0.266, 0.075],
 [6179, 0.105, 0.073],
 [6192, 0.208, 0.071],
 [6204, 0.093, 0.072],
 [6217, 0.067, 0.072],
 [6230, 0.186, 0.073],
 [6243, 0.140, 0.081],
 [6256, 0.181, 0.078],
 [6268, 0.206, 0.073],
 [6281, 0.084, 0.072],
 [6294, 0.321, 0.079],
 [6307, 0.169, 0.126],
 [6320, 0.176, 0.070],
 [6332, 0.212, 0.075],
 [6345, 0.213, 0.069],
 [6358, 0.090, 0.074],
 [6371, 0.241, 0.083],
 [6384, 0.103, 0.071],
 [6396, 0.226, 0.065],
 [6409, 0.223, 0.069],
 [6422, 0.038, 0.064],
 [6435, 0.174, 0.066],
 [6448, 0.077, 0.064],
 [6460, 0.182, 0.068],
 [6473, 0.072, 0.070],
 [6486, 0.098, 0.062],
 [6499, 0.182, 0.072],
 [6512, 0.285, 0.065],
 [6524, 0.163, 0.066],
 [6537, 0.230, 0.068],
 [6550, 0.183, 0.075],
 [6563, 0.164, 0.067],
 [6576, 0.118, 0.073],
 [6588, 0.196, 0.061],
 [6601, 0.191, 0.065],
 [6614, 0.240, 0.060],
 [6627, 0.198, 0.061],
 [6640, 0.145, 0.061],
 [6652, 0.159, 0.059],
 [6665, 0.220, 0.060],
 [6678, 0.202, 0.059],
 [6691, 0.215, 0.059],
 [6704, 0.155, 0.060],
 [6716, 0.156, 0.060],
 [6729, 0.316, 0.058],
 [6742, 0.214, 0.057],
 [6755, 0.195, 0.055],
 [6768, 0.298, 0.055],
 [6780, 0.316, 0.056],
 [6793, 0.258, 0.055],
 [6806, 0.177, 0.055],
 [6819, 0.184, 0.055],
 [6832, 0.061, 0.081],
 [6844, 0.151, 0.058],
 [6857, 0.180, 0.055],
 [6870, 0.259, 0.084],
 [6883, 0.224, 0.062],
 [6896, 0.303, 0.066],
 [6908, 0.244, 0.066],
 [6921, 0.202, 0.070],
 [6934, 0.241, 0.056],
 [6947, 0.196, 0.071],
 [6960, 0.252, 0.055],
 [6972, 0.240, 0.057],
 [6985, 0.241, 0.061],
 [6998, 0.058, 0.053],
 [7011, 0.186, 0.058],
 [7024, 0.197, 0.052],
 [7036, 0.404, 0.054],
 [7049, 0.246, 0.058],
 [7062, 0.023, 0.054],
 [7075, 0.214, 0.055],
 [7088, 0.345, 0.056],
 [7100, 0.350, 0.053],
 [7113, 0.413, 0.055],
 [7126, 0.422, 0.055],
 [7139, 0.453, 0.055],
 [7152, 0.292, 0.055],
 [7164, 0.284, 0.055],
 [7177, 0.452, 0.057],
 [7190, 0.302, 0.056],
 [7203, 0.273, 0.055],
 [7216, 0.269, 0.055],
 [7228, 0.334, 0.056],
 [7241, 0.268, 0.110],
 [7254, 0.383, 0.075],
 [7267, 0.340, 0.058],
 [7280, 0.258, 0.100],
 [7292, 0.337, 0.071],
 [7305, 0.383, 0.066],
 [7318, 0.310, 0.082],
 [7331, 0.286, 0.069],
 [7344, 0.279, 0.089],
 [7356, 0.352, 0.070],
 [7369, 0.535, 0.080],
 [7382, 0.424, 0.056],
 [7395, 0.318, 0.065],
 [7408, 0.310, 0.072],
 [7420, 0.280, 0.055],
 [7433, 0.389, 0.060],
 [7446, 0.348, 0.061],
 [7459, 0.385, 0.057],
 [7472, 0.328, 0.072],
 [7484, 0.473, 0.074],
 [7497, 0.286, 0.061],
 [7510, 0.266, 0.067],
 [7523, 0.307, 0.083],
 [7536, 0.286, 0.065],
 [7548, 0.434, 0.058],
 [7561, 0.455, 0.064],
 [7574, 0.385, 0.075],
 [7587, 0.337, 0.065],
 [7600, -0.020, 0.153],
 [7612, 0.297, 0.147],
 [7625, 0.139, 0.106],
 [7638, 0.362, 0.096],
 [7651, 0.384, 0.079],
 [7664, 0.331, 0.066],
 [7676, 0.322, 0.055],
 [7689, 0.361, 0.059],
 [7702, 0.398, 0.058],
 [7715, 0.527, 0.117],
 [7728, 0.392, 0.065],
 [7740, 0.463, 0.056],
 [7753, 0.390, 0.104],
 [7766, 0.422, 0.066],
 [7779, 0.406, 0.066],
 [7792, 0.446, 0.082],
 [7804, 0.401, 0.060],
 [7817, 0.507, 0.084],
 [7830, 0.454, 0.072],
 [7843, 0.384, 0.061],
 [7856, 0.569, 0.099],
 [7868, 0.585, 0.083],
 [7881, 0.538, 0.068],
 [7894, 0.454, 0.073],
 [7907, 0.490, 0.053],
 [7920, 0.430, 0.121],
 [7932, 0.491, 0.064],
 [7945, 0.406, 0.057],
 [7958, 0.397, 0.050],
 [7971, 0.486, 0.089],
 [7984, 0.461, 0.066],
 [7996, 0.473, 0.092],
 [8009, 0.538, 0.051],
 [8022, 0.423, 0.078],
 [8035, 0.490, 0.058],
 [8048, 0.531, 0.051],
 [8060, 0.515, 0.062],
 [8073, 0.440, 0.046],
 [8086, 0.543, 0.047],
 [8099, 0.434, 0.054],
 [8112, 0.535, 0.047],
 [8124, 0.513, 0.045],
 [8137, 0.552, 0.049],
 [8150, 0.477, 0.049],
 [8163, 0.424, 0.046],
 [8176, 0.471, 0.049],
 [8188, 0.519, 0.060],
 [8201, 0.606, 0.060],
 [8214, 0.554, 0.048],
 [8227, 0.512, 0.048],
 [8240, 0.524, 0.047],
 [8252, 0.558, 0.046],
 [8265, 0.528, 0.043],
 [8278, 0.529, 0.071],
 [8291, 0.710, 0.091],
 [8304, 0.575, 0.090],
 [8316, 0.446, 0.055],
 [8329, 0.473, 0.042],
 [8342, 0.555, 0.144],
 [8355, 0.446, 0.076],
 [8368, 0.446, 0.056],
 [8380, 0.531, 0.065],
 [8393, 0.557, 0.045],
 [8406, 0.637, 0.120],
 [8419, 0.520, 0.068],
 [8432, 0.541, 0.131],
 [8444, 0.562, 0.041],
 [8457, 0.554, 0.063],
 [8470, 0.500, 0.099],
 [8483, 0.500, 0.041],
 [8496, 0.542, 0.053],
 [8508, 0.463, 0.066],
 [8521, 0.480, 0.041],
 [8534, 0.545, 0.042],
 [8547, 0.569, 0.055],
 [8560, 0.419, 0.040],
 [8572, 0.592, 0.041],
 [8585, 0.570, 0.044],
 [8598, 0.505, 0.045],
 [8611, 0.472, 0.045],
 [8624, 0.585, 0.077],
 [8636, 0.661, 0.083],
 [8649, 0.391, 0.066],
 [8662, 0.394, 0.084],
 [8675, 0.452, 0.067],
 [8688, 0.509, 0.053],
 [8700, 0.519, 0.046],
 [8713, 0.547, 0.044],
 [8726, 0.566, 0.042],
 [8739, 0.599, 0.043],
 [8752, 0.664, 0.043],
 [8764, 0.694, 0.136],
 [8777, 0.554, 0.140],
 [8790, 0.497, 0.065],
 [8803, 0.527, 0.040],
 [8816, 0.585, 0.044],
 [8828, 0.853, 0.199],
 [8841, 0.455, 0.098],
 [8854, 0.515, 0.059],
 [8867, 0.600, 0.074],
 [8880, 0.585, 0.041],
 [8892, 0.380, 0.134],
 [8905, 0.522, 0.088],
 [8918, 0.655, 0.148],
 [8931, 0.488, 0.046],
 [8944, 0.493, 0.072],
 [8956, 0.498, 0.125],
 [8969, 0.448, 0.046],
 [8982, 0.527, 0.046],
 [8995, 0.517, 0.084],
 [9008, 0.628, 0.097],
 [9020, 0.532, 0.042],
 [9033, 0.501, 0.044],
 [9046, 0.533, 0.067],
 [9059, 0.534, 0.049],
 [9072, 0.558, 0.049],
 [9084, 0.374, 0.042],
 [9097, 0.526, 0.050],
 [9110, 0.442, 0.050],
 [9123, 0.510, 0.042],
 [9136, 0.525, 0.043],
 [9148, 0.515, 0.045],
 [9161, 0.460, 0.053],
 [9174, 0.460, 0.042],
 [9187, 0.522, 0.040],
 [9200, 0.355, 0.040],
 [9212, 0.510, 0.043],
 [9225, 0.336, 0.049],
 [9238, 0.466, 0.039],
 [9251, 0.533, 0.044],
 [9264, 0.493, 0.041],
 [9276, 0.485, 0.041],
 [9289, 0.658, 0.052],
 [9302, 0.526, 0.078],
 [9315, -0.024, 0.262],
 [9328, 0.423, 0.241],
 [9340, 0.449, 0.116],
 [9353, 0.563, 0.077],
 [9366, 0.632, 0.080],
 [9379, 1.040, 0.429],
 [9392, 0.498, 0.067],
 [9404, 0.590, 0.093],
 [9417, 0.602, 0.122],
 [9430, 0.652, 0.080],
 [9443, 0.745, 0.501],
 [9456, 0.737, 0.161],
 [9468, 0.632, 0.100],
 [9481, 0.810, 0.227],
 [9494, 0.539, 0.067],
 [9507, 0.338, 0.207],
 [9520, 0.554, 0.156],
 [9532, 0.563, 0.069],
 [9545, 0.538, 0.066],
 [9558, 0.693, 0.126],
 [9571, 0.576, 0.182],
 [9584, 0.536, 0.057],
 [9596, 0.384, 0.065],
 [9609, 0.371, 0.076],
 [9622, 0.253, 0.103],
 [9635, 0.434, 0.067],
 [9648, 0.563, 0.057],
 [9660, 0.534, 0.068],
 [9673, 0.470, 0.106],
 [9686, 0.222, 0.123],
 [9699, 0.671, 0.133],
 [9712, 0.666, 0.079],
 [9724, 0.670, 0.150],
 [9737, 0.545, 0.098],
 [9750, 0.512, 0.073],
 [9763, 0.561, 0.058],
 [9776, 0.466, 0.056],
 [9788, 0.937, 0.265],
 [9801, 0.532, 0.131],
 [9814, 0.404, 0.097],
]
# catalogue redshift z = 0.779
